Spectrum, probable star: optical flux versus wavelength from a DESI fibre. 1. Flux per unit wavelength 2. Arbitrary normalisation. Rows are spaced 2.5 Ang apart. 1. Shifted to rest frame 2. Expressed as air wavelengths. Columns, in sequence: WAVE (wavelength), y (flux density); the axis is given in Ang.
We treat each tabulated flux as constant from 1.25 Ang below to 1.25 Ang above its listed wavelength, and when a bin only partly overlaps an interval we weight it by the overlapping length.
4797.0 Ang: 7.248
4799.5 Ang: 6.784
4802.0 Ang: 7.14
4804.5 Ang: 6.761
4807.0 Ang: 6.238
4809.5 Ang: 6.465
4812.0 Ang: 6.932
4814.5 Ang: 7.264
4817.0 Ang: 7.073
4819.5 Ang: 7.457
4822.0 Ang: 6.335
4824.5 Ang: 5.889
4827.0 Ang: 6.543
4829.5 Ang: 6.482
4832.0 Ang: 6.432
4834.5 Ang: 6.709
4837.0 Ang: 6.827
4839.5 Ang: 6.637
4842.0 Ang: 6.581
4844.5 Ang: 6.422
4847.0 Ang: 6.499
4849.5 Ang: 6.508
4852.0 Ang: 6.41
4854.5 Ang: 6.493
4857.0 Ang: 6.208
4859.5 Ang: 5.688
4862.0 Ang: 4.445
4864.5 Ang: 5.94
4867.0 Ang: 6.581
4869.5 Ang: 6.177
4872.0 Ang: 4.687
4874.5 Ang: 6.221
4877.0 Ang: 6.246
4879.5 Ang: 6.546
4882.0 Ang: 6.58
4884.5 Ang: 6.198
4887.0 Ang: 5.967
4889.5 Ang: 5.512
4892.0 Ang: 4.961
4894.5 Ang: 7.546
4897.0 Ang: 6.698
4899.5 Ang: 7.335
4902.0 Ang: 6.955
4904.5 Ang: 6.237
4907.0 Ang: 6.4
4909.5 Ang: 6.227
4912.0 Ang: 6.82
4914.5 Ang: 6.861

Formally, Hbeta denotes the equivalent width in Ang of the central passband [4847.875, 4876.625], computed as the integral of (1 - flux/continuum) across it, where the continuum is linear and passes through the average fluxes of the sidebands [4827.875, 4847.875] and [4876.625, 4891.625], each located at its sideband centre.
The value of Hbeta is 1.7 Ang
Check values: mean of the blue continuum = 6.57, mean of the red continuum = 6.1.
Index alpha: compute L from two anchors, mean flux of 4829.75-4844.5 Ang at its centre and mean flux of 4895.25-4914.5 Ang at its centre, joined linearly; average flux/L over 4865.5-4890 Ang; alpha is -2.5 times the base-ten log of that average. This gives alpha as 0.10 mag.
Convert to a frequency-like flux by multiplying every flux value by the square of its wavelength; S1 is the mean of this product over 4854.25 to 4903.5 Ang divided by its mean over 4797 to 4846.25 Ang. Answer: 0.9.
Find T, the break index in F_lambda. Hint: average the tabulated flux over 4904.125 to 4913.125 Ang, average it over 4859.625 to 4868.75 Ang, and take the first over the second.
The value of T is 1.13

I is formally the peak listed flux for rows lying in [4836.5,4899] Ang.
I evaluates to 7.546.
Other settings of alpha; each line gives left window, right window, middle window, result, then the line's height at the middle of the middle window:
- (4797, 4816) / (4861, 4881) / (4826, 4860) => -0.03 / 6.29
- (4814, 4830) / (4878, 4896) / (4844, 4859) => 0.01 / 6.47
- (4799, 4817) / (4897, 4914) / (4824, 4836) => 0.05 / 6.78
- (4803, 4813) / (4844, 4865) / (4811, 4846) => -0.05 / 6.36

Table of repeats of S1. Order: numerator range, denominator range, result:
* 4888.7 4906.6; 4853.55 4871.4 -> 1.12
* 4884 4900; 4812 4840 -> 0.96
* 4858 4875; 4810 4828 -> 0.85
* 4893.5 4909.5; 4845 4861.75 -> 1.12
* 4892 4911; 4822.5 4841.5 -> 1.05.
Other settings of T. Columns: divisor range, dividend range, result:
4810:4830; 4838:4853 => 0.97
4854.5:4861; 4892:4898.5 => 1.12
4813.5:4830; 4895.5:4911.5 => 0.99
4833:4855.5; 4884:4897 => 0.93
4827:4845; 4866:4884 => 0.93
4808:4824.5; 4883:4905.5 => 0.93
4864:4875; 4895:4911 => 1.13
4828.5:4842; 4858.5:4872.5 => 0.85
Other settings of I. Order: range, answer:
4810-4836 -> 7.457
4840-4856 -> 6.581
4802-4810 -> 7.14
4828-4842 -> 6.827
